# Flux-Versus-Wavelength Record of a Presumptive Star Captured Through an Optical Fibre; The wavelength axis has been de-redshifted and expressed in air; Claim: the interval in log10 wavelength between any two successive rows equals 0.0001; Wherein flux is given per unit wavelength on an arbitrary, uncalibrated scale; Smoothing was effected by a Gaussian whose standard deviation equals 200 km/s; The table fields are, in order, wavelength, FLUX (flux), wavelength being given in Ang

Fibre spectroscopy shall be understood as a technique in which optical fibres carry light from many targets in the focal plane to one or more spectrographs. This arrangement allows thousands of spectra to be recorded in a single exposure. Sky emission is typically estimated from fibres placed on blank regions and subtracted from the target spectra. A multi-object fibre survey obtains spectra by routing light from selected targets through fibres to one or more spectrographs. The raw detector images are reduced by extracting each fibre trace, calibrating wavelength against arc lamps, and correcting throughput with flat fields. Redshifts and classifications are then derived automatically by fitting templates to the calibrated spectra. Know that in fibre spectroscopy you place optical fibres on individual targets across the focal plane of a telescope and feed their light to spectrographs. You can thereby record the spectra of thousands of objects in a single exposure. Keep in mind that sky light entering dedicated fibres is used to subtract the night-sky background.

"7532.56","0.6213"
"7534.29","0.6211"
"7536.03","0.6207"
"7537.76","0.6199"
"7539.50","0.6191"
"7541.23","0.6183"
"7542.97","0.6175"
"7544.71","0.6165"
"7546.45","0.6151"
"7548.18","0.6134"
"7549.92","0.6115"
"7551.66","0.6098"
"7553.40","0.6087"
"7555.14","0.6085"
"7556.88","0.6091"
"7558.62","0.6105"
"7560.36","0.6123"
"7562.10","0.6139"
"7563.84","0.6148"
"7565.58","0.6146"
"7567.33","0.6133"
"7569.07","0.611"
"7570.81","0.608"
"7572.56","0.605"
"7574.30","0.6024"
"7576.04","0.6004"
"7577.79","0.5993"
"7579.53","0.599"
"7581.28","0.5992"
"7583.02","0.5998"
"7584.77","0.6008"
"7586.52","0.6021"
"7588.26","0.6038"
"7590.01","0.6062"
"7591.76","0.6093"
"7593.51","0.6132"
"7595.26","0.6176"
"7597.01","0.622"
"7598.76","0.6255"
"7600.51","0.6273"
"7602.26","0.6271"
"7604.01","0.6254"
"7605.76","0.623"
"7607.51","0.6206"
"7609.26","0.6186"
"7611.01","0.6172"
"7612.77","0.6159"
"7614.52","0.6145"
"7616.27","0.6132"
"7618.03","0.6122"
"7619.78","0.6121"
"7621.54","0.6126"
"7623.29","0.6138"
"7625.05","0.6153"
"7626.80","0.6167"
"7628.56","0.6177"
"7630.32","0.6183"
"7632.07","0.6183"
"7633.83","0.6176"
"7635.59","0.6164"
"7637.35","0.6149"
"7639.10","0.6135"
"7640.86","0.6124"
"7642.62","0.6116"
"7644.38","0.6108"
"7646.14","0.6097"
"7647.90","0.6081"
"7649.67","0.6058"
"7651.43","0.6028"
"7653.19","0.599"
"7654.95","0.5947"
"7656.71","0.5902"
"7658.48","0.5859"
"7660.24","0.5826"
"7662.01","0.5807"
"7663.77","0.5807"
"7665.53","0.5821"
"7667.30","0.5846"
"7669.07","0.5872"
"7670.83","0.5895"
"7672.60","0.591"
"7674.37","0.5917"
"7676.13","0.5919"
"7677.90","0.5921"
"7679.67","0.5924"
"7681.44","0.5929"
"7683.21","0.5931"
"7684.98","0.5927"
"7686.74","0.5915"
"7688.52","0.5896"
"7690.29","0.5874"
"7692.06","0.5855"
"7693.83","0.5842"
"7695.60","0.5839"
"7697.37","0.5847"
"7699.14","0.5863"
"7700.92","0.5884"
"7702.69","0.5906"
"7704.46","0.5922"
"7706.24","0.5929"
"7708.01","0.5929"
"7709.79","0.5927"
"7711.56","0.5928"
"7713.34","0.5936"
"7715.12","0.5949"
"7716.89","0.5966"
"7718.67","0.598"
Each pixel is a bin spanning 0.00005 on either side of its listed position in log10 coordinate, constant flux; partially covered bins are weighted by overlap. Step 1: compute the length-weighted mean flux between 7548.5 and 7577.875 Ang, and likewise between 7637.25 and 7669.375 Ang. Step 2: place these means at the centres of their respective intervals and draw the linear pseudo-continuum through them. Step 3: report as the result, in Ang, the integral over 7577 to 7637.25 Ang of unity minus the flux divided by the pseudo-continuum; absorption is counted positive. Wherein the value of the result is -1.0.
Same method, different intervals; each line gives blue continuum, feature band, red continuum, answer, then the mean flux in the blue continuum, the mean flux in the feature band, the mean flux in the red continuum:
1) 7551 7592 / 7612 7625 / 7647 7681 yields -0.3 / 0.607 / 0.614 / 0.591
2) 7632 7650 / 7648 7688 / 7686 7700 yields 0.5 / 0.612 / 0.591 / 0.587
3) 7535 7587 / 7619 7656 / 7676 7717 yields -0.8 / 0.61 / 0.611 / 0.591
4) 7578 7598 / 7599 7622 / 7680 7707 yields -0.6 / 0.606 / 0.619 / 0.589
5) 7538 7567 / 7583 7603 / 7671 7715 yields -0.2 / 0.613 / 0.613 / 0.59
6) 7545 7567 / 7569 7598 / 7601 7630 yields 0.4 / 0.612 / 0.606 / 0.617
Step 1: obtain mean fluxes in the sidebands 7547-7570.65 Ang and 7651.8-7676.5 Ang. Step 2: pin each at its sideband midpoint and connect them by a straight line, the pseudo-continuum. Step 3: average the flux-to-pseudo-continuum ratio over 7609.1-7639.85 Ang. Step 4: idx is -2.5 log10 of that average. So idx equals -0.033 mag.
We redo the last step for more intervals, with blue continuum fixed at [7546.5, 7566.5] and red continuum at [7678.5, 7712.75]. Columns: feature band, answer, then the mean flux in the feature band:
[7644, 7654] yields -0.02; 0.606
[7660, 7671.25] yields 0.02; 0.584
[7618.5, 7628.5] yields -0.02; 0.614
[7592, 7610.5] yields -0.03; 0.622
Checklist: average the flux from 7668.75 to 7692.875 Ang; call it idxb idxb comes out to 0.591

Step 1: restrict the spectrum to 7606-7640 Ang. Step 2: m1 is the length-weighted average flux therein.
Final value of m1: 0.616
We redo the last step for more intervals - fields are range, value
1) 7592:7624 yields 0.618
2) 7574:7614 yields 0.612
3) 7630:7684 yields 0.599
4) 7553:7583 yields 0.608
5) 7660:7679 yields 0.587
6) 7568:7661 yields 0.61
